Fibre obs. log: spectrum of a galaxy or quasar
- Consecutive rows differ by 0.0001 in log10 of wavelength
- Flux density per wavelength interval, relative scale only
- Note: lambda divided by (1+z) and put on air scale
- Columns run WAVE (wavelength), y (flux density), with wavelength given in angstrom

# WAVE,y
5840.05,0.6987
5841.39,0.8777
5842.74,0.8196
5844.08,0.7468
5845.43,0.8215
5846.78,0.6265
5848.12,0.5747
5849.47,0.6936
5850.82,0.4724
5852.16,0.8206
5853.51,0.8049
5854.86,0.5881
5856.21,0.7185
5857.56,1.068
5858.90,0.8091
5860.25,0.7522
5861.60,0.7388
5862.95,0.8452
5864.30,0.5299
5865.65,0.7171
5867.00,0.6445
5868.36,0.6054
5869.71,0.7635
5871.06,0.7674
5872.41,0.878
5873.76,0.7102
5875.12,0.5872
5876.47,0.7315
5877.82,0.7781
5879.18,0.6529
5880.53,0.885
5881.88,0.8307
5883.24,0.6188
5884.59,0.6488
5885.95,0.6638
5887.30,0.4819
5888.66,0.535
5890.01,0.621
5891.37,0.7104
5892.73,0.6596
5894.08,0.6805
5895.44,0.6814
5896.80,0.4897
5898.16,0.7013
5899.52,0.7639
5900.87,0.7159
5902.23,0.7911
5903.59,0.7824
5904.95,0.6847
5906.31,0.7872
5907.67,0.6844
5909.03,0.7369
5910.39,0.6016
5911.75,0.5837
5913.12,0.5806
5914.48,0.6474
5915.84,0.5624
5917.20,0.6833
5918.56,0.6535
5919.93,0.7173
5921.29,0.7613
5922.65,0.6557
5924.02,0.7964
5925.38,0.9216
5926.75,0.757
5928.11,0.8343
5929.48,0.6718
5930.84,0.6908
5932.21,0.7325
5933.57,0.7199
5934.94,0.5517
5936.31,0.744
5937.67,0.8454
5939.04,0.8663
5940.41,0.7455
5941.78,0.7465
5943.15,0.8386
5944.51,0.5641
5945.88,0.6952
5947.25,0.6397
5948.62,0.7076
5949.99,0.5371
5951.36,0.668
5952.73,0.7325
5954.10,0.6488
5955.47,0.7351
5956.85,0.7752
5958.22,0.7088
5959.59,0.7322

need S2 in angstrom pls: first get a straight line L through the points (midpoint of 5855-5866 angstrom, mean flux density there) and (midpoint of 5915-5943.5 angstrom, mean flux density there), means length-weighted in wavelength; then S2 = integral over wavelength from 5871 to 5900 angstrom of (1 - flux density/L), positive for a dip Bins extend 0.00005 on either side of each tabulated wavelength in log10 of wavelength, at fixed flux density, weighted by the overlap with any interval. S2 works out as 2.76 angstrom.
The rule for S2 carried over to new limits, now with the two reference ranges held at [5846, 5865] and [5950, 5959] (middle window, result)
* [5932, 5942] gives -0.6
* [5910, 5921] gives 1.1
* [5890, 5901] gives 0.6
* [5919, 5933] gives -1.0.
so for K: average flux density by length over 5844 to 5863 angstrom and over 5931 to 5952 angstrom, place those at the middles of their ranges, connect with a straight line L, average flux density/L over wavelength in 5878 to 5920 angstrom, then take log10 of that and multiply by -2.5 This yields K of 0.07 mag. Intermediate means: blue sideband 0.735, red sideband 0.706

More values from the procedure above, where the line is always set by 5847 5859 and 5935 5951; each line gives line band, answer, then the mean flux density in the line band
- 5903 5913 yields 0.05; 0.687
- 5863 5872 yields 0.05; 0.689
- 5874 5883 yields -0.03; 0.736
